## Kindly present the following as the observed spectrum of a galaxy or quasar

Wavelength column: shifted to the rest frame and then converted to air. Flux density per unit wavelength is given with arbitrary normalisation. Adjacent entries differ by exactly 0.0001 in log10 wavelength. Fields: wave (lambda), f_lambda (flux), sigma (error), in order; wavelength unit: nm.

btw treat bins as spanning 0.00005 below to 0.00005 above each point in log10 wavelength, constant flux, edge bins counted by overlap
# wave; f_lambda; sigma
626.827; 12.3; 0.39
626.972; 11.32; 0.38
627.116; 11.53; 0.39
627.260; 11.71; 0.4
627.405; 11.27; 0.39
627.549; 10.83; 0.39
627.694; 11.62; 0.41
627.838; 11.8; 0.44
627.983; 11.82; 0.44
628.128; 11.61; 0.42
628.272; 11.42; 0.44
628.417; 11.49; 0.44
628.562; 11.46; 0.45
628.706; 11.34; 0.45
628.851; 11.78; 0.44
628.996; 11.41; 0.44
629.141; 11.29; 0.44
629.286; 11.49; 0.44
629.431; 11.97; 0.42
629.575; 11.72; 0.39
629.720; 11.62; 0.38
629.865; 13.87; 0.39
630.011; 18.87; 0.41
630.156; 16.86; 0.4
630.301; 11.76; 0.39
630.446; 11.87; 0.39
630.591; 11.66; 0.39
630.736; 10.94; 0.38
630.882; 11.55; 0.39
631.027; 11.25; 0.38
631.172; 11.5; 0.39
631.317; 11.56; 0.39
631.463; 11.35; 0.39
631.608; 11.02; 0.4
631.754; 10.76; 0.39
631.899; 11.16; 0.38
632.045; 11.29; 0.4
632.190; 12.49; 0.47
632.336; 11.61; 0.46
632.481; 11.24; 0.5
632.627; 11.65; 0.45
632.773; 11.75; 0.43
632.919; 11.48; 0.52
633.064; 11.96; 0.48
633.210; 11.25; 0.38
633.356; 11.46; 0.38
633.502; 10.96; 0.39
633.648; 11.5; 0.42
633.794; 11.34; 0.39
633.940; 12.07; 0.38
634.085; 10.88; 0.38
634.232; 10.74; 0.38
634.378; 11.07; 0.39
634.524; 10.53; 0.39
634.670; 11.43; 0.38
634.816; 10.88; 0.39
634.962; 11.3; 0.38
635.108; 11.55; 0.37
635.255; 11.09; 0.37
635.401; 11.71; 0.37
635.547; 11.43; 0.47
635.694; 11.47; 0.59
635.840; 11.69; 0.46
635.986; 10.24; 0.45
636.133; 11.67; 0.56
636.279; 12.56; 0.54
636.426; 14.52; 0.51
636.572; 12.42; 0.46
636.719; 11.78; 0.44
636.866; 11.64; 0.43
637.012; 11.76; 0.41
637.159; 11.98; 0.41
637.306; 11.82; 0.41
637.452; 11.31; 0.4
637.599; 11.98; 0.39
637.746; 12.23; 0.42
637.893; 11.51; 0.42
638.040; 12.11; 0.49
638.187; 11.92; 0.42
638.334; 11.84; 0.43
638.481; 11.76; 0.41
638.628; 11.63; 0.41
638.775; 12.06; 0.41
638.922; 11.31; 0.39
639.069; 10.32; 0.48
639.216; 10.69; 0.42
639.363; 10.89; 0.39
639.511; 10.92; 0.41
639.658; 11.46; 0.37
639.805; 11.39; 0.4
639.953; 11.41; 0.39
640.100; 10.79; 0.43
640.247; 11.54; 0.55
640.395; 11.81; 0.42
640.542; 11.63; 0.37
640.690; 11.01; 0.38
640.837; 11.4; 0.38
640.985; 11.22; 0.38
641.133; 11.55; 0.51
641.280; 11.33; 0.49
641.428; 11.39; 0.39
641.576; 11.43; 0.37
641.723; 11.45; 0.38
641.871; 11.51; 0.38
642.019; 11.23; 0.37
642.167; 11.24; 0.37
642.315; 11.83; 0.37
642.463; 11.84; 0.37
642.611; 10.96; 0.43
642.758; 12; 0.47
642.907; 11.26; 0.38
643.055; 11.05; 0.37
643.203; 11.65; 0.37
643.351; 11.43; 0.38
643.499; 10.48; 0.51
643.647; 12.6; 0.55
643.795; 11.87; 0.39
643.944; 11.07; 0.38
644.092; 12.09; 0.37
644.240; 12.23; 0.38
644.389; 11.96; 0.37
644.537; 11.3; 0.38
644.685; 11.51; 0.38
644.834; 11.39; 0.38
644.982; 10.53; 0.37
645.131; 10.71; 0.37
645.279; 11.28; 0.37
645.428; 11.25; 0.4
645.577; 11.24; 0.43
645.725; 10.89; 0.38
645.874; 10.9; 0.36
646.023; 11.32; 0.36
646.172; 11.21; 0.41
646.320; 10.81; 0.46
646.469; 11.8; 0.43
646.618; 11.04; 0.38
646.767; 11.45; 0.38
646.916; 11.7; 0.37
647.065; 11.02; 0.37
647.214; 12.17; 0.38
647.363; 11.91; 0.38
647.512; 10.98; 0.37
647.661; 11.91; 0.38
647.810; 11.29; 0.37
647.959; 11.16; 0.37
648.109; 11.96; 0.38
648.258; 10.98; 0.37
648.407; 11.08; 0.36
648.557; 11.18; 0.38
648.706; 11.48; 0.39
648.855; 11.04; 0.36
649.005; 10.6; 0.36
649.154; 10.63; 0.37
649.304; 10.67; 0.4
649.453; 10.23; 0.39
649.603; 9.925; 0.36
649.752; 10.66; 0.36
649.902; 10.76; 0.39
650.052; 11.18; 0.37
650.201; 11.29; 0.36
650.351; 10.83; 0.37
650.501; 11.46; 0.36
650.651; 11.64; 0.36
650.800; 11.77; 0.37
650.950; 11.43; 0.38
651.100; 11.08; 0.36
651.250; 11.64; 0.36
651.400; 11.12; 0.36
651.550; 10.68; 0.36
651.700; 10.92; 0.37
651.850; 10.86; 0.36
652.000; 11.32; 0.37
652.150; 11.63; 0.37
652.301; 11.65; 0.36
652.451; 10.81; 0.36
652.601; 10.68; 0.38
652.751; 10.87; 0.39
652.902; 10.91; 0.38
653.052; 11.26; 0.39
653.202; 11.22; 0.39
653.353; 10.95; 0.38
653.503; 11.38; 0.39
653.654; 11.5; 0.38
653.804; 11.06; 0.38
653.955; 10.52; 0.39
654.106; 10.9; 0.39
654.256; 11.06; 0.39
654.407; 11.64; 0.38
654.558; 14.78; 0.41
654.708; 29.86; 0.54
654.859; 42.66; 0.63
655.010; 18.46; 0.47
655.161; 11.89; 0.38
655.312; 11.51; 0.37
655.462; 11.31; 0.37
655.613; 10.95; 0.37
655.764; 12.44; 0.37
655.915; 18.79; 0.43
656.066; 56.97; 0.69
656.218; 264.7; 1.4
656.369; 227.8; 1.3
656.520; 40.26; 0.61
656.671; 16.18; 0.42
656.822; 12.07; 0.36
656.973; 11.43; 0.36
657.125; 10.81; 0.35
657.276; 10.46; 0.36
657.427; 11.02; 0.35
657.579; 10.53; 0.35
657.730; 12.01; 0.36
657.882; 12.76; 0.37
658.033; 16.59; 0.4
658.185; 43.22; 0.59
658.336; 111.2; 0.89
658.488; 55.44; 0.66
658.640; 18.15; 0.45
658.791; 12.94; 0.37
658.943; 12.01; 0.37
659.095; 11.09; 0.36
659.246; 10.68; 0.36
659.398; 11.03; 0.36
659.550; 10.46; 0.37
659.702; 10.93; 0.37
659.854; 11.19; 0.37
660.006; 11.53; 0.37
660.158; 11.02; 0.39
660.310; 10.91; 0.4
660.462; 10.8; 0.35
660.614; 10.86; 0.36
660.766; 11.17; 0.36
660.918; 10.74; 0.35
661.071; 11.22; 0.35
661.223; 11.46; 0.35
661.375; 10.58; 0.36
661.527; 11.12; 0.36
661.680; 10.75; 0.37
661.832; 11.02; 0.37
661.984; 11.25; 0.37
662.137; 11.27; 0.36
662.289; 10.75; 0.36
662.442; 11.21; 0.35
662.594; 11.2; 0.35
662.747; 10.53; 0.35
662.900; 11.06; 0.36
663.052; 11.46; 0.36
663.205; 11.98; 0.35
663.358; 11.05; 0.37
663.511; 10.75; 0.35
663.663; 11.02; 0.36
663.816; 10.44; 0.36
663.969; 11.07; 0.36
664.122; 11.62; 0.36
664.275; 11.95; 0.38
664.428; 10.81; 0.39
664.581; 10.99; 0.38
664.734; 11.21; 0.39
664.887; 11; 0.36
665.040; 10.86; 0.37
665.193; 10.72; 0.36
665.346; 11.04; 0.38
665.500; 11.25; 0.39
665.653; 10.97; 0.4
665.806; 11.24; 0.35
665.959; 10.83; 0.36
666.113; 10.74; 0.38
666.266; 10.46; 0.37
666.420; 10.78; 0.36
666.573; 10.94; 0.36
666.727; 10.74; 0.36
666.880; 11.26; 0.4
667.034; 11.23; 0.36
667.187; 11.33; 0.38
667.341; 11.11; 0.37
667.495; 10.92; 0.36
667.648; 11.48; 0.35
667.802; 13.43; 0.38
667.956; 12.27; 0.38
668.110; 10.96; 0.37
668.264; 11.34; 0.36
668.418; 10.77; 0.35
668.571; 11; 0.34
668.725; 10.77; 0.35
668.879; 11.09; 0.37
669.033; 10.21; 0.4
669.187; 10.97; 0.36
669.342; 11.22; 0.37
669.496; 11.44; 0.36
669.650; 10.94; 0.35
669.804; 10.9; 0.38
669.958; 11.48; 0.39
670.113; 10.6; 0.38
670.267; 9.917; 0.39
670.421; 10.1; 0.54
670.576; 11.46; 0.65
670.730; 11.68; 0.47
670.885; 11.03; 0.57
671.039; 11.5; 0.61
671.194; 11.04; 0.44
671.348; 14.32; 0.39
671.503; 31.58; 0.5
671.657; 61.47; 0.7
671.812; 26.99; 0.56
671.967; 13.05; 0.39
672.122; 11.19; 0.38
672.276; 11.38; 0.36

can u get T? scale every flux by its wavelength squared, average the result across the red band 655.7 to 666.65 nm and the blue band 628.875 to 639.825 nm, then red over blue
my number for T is 2.0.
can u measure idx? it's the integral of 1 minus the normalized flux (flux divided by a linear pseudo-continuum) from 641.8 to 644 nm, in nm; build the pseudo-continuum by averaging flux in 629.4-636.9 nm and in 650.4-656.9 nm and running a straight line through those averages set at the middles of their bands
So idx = 0.83 nm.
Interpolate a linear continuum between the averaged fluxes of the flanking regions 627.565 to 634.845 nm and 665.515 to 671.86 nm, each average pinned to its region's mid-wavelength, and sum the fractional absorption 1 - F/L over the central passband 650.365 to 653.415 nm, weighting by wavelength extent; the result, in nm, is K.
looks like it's 0.33 nm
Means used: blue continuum 11.7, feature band 11.2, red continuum 13.2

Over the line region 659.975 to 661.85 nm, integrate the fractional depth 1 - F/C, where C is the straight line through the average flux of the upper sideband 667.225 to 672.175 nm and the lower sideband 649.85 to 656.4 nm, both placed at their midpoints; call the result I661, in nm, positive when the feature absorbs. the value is 0.78 nm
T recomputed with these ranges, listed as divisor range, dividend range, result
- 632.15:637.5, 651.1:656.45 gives 2.55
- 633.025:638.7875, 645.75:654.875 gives 1.07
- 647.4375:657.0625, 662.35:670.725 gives 0.55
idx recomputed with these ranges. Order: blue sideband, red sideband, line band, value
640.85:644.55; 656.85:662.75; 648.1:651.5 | 0.592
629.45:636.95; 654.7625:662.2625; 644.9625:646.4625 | 0.643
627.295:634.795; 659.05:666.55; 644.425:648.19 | 0.024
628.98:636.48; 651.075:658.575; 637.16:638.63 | 0.342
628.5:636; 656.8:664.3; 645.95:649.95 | 0.701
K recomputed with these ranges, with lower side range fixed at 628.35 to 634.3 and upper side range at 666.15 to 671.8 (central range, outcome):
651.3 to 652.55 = 0.15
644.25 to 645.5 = 0.11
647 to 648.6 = 0.13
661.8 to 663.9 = 0.32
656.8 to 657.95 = 0.14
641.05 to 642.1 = 0.07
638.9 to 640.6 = 0.14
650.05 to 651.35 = 0.13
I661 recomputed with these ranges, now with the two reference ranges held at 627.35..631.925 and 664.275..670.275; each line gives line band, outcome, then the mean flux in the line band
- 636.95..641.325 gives 0.09 nm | 11.5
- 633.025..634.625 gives 0.08 nm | 11.2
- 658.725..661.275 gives 0.02 nm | 11.2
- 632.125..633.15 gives 0.01 nm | 11.7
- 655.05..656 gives -0.18 nm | 13.5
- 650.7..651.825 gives 0.02 nm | 11.2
